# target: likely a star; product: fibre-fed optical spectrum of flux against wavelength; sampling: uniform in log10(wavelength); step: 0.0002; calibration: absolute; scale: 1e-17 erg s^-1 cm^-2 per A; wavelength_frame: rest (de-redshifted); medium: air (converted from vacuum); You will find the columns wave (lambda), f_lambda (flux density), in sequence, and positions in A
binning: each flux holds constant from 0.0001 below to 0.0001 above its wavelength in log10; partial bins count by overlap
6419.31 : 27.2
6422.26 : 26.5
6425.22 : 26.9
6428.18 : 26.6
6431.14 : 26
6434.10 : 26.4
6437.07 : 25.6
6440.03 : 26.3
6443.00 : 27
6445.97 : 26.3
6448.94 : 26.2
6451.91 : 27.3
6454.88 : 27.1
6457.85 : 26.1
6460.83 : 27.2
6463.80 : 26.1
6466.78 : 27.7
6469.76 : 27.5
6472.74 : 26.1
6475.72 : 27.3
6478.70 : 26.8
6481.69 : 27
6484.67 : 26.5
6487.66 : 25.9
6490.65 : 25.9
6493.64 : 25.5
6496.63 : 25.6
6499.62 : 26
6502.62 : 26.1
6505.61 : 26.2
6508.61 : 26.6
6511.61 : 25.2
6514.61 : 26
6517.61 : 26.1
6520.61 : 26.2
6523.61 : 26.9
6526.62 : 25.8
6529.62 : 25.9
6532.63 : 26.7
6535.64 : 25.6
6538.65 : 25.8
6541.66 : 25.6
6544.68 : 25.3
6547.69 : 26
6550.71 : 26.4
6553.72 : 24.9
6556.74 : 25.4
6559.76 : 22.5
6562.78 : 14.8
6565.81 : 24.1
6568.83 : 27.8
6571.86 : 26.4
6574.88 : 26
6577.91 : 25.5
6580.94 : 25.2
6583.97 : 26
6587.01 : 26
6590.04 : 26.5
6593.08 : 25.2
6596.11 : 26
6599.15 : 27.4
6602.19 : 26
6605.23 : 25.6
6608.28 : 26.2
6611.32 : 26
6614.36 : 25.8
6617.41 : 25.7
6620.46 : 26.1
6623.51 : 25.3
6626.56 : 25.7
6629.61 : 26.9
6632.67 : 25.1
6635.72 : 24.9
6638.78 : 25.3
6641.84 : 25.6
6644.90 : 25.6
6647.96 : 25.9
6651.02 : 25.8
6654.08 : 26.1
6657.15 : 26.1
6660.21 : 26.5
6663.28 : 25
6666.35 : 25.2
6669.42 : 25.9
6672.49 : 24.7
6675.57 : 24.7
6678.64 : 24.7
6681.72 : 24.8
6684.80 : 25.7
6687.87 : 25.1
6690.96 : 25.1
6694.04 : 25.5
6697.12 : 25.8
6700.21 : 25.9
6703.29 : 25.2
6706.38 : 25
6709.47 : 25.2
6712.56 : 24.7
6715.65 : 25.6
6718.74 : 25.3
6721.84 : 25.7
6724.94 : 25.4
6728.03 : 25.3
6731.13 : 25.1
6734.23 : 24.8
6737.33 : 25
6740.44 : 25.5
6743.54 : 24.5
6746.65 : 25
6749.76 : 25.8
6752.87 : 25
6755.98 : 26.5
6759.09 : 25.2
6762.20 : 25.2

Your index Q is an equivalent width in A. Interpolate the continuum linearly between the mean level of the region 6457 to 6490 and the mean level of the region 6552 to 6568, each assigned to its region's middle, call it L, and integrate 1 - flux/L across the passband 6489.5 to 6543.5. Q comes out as -2.9 A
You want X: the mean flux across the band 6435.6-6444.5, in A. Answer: 26.3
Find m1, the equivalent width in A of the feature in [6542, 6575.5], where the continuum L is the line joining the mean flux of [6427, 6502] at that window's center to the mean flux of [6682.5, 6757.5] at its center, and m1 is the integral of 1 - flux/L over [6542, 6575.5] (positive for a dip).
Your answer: 2.0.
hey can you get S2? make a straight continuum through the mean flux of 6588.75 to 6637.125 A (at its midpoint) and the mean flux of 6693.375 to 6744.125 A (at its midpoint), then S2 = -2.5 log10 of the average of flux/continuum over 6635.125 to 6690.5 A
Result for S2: 0.01 mag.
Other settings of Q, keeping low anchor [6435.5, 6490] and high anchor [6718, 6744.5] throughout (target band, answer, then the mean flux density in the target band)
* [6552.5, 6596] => 2.11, 24.8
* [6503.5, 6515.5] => 0.18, 26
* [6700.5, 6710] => 0.04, 25.2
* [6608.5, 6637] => 0.03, 25.8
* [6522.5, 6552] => 0.29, 26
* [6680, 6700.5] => 0.03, 25.4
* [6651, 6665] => -0.17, 25.9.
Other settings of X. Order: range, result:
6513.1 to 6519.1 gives 26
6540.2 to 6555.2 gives 25.6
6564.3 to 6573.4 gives 26.1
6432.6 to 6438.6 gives 26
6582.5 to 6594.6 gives 25.9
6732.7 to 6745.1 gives 24.9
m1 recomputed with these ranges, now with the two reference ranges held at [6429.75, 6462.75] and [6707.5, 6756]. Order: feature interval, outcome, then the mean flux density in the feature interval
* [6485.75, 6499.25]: 0.27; 25.8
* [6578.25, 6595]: 0.07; 25.8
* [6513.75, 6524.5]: -0.05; 26.3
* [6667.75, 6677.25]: 0.15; 25.1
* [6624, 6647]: 0.07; 25.6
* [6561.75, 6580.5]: 1.11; 24.4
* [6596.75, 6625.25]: -0.27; 26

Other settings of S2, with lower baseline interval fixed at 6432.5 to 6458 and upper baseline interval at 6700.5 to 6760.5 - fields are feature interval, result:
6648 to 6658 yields -0.02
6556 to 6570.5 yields 0.14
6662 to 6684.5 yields 0.02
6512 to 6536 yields 0.00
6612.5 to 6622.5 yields 0.00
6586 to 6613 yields -0.01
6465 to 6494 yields -0.01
